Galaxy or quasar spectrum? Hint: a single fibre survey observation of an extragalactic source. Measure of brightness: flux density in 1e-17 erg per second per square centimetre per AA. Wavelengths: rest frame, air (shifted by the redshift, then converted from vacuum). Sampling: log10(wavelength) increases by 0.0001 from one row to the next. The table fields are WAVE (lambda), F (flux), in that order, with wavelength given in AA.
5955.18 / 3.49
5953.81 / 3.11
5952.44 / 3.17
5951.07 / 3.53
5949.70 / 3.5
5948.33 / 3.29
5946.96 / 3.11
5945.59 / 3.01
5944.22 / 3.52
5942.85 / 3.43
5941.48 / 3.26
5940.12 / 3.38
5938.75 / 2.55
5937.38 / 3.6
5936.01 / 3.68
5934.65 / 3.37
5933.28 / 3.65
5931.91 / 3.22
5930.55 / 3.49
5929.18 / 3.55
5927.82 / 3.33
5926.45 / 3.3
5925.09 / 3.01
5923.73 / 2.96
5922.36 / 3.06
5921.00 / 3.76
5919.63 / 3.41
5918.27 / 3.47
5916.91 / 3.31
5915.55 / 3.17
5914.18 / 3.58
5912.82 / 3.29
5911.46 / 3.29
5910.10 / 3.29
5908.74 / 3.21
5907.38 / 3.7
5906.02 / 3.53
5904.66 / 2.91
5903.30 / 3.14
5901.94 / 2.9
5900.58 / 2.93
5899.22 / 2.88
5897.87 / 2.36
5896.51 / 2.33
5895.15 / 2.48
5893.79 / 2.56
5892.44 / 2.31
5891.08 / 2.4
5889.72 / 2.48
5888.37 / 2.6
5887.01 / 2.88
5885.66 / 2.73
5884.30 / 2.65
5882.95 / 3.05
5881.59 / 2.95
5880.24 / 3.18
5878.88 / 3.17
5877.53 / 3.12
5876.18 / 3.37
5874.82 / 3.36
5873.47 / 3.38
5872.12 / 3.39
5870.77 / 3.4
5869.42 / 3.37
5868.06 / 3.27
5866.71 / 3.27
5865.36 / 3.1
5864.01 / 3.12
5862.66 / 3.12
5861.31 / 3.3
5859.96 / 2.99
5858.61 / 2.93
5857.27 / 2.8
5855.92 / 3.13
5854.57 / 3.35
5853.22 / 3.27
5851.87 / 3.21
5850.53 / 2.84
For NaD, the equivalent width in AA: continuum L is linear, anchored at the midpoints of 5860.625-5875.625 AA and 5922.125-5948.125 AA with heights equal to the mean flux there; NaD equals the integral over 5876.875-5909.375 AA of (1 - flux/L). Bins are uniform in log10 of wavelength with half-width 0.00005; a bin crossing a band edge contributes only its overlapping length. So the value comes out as 4.3 AA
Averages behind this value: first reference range 3.28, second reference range 3.29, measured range 2.85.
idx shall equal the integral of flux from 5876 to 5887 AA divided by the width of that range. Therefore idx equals 3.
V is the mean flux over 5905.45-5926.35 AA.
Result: 3.33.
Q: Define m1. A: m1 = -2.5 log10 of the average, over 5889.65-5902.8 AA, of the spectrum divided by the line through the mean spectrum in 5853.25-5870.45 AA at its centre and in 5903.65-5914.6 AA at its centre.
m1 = 0.27 mag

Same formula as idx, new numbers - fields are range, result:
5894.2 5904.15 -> 2.72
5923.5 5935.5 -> 3.34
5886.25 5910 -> 2.81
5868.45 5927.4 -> 3.06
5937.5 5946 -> 3.22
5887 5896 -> 2.5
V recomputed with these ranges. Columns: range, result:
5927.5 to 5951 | 3.35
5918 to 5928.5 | 3.28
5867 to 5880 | 3.31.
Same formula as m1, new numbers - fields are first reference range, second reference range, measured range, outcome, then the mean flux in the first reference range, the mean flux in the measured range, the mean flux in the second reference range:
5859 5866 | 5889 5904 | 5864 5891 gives -0.06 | 3.12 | 3.08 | 2.62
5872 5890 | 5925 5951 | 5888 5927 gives 0.05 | 3.02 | 3.02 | 3.34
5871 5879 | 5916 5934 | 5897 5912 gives 0.08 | 3.32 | 3.09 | 3.35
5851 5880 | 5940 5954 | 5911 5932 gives -0.02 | 3.21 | 3.33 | 3.31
